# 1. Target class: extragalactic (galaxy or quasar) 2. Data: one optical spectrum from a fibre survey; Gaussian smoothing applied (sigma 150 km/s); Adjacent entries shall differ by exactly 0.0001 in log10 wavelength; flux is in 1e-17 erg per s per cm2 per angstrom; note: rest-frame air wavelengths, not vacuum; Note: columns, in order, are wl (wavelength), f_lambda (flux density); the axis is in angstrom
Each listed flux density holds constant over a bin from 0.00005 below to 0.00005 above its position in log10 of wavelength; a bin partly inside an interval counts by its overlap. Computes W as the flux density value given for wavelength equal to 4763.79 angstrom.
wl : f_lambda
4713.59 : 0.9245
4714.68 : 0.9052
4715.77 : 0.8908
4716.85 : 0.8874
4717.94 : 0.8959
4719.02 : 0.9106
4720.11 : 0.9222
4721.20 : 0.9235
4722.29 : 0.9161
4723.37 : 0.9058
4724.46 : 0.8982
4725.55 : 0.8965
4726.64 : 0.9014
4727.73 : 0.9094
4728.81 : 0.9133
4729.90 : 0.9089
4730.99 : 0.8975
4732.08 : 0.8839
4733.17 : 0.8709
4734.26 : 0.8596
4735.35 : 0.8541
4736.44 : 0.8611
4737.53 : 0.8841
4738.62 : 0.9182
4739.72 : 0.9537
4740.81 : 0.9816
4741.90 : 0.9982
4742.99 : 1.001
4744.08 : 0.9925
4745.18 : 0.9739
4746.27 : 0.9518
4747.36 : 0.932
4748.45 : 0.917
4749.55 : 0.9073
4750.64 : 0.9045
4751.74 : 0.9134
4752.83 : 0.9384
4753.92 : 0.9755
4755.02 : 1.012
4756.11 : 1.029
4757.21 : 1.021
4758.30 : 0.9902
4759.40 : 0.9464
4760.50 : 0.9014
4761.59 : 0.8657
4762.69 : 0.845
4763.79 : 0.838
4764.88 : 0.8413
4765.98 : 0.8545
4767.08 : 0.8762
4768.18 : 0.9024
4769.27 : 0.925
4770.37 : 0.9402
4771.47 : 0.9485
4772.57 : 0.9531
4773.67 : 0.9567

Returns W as 0.838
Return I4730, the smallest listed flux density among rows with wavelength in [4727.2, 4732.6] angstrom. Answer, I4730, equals 0.8839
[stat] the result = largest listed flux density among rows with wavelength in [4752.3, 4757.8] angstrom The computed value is 1.029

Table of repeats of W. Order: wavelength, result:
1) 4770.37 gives 0.9402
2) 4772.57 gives 0.9531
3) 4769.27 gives 0.925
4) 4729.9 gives 0.9089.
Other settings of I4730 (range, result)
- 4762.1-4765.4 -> 0.838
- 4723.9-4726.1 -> 0.8965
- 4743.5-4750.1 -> 0.9073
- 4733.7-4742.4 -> 0.8541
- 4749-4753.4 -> 0.9045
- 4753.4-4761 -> 0.9014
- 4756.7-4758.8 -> 0.9902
